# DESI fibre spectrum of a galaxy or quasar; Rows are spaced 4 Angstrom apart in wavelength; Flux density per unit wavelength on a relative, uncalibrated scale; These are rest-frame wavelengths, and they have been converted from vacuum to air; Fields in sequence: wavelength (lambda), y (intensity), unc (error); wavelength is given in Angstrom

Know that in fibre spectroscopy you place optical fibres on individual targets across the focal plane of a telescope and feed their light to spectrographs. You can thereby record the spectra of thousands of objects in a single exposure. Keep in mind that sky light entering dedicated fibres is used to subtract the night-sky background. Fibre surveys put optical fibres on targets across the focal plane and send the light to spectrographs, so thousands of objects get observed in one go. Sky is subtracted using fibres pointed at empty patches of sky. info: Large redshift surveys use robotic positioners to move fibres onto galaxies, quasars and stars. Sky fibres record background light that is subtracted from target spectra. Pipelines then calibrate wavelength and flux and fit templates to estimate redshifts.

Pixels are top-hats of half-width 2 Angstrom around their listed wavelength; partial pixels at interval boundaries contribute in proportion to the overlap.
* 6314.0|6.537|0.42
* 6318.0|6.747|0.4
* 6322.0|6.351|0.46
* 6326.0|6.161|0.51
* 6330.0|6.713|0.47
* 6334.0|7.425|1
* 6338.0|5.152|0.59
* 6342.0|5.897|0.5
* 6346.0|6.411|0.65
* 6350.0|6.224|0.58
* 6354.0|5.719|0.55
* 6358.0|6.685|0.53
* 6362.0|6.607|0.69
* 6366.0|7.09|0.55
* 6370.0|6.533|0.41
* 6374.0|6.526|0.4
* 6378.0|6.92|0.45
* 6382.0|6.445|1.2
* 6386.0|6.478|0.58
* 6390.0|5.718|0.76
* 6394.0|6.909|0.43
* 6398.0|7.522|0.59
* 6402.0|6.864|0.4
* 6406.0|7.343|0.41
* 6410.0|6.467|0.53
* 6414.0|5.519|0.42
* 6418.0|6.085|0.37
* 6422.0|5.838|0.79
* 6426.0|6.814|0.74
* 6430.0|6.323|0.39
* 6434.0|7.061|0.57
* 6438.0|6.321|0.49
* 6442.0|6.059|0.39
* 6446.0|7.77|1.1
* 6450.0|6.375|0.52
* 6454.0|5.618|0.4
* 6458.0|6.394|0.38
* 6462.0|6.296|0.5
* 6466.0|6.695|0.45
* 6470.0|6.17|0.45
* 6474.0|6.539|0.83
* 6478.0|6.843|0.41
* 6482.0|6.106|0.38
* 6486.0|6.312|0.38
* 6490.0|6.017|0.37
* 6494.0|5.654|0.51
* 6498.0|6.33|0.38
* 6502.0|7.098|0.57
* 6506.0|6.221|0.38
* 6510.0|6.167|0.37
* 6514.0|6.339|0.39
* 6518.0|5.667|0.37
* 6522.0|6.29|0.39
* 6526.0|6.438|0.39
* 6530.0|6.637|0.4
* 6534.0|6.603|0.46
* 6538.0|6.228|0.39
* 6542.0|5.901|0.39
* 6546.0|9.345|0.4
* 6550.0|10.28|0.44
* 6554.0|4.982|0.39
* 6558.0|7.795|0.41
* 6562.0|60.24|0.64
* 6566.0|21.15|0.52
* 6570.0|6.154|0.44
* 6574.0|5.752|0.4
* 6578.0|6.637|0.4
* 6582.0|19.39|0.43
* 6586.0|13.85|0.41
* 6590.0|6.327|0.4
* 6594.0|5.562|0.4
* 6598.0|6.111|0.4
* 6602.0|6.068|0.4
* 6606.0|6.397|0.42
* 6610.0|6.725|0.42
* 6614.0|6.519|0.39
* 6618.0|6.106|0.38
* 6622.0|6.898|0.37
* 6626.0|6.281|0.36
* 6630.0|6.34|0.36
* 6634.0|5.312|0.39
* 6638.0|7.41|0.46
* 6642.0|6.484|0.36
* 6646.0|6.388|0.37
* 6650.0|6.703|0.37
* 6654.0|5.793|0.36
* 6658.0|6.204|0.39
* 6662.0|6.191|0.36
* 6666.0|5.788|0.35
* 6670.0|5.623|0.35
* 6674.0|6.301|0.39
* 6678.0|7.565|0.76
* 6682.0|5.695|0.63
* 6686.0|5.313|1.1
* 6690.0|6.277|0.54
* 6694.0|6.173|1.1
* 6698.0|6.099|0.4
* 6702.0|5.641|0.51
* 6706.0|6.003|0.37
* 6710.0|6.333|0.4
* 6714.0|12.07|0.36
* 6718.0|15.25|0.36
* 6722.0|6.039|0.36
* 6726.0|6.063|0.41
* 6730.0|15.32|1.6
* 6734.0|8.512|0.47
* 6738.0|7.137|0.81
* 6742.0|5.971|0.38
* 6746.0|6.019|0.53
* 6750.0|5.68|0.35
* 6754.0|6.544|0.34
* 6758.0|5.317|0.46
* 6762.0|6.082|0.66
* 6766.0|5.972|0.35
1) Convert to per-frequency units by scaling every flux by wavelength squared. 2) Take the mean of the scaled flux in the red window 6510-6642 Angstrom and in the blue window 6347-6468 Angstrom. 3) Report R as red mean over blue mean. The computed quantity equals 1.49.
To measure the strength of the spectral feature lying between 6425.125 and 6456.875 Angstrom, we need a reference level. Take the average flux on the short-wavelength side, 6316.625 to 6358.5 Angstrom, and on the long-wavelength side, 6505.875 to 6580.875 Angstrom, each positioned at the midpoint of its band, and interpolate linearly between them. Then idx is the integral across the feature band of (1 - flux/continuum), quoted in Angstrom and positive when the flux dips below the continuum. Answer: 7.0 Angstrom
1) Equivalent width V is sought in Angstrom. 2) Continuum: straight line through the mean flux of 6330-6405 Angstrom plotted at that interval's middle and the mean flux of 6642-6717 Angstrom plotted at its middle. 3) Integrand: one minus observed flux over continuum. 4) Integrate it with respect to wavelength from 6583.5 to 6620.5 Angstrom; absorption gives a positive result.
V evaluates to -3.8 Angstrom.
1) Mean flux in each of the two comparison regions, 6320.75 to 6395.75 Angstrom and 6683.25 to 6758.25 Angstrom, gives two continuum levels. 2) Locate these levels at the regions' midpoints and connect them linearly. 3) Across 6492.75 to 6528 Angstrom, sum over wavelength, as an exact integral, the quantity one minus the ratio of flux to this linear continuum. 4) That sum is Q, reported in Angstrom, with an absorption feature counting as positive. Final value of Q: 3.14 Angstrom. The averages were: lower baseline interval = 6.42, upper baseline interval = 7.49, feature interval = 6.26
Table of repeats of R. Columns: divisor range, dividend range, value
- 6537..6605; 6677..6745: 0.68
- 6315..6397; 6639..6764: 1.21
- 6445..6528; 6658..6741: 1.25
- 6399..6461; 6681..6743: 1.32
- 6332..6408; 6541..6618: 1.83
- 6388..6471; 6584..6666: 1.09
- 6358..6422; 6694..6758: 1.31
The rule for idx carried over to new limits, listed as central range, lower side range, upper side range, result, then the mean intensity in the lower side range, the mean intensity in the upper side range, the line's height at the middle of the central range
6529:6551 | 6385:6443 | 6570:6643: -0.9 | 6.5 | 7.43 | 7.11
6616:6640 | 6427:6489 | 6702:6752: 3.8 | 6.46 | 8.26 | 7.59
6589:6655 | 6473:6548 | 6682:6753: 6.8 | 6.46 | 7.57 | 7.06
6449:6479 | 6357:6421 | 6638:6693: 0.7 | 6.59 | 6.22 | 6.49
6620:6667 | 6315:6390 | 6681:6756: 6.2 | 6.43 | 7.5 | 7.28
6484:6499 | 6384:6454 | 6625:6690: 0.9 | 6.53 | 6.21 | 6.43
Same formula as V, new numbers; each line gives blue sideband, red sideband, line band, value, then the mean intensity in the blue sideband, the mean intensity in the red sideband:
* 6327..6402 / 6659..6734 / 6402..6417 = 0.35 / 6.5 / 7.44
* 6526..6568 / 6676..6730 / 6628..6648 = 7.30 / 13.6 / 7.57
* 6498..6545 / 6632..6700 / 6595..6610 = 0.14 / 6.39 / 6.2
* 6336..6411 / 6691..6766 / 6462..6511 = 3.40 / 6.5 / 7.51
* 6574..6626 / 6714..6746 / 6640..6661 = 5.20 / 7.89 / 9.17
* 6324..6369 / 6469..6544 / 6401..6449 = -1.46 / 6.37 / 6.29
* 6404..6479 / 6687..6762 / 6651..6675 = 4.21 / 6.44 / 7.51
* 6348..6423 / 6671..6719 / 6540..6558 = -2.03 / 6.51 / 7.19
